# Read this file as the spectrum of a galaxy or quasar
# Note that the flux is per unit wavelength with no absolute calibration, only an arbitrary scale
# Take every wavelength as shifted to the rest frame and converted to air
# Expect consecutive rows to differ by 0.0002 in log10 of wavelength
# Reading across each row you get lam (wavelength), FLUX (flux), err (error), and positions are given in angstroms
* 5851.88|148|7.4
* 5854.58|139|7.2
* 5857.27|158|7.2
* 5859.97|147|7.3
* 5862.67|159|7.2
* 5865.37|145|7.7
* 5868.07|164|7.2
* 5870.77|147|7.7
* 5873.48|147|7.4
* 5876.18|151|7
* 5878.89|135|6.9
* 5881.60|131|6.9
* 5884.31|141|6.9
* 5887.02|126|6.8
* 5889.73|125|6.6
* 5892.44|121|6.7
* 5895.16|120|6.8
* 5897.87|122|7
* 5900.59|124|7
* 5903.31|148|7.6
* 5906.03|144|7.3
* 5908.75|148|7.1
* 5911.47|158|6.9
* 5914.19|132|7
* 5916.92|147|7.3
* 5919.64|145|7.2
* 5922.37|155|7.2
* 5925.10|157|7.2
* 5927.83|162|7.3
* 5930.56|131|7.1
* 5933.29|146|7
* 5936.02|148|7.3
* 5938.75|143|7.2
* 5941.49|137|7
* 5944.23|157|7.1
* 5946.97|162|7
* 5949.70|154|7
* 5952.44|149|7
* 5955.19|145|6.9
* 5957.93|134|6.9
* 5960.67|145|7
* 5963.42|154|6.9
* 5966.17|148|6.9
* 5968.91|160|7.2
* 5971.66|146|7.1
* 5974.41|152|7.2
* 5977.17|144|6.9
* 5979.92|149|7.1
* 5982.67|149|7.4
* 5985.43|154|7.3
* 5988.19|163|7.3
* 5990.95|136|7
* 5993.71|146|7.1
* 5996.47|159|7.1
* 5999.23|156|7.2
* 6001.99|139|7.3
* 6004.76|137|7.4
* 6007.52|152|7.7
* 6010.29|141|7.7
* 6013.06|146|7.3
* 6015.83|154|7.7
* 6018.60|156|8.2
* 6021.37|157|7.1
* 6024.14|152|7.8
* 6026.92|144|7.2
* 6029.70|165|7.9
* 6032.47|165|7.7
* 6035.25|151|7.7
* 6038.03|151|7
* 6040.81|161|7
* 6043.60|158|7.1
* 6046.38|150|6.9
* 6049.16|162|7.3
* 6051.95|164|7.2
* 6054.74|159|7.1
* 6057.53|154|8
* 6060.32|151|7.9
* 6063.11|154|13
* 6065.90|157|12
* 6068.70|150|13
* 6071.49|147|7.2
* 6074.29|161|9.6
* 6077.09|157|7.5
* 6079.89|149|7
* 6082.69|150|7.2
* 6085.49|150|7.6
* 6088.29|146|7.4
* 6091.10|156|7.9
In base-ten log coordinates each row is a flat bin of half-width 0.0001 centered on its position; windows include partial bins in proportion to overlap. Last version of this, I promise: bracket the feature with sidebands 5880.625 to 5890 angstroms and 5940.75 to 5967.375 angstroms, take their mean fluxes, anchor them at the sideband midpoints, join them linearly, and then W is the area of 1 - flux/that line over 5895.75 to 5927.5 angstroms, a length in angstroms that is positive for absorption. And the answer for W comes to -1.3 angstroms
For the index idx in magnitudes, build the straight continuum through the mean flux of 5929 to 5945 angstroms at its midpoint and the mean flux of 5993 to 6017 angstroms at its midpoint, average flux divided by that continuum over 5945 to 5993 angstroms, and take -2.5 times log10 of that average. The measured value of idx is -0.03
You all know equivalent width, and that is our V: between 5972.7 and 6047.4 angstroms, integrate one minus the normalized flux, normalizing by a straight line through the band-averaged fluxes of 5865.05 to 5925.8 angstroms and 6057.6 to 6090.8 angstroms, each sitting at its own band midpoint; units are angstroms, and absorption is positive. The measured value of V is -1.7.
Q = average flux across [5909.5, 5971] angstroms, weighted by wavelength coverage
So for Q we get 149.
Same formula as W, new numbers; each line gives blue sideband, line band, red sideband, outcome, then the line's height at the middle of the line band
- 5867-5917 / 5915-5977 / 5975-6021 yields -2.2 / 144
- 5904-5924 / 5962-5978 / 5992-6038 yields -0.2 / 149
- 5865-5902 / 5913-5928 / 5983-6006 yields -1.0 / 140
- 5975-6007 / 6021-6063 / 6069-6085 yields -1.5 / 151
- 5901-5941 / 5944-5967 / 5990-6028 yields -0.3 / 147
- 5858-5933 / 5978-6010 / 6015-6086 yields 0.3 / 150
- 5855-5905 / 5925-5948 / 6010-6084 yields -0.6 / 145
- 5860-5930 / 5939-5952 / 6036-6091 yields -0.5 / 146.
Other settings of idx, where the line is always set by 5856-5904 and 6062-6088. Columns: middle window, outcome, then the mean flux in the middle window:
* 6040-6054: -0.06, 159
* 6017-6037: -0.05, 156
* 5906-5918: -0.03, 146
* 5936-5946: -0.02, 147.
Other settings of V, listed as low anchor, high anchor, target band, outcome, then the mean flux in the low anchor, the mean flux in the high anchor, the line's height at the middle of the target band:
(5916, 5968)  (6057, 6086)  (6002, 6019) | 0.5 angstroms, 149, 153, 151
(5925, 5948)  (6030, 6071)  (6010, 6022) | 0.2 angstroms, 149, 156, 154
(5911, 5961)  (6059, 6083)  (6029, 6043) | -0.6 angstroms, 148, 153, 152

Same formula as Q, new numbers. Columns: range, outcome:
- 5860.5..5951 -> 143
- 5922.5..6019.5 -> 149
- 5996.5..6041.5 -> 152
